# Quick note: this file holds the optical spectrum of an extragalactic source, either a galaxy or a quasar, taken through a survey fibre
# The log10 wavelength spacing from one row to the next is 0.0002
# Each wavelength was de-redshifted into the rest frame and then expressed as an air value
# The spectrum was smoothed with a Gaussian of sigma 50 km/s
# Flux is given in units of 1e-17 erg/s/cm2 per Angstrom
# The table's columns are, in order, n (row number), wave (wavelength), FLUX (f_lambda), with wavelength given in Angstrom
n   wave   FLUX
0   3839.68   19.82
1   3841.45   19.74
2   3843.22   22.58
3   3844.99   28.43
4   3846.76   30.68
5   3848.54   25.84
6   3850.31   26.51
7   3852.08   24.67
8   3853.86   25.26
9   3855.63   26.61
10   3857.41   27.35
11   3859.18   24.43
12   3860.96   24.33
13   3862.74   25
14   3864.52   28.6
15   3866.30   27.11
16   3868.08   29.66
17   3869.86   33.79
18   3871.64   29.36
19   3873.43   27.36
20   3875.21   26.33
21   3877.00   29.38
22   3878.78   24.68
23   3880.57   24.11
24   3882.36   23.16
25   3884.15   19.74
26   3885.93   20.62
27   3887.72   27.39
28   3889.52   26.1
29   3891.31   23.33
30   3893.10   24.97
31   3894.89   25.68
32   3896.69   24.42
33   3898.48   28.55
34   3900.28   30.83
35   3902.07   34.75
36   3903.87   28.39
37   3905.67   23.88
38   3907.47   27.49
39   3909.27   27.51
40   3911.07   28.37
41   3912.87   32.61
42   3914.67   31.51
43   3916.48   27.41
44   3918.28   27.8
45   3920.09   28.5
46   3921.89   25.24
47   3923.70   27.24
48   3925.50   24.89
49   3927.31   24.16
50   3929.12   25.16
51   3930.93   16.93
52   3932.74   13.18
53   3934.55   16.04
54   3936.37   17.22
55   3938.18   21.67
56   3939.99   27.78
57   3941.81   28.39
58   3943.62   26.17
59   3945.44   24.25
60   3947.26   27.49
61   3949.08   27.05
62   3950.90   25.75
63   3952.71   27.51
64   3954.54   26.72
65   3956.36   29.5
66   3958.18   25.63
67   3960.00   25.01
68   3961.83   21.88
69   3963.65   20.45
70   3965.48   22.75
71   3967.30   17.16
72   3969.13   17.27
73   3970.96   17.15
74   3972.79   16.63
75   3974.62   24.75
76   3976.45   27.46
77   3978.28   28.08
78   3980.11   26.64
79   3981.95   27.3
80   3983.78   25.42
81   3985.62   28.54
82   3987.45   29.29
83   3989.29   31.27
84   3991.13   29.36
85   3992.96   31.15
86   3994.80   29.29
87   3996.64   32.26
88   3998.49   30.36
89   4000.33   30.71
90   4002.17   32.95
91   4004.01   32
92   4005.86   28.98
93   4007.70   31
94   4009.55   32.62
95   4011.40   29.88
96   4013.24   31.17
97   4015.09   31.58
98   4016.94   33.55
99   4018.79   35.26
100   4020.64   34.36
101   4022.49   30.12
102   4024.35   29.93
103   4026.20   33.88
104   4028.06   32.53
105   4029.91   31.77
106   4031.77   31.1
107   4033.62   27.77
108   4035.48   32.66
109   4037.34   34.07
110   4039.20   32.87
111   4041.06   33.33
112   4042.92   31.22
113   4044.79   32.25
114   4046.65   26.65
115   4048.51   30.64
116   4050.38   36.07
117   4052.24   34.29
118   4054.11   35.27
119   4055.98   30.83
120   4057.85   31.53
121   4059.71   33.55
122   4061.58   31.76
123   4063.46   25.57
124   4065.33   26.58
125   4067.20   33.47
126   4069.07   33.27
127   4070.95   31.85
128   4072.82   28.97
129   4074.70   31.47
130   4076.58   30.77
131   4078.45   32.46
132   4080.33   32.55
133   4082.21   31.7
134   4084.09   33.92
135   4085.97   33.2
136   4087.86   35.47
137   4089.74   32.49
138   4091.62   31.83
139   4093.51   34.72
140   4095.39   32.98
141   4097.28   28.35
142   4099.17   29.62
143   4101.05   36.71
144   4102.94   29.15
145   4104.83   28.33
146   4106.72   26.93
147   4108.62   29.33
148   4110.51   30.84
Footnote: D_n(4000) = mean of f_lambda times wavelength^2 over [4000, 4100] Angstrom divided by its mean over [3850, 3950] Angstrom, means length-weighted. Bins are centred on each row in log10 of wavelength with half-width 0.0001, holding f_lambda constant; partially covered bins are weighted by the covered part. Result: 1.33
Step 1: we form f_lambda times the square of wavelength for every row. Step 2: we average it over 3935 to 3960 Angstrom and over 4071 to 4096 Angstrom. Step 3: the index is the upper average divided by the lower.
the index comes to 1.36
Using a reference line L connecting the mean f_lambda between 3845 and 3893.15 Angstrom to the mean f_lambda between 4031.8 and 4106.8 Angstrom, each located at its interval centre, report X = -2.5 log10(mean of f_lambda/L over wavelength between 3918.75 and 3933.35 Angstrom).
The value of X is 0.18 mag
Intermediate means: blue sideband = 26.2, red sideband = 31.7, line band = 23.5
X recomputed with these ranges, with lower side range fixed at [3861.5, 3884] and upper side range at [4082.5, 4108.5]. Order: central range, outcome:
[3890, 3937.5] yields 0.09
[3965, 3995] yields 0.16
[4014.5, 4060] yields -0.06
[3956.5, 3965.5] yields 0.21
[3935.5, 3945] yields 0.17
